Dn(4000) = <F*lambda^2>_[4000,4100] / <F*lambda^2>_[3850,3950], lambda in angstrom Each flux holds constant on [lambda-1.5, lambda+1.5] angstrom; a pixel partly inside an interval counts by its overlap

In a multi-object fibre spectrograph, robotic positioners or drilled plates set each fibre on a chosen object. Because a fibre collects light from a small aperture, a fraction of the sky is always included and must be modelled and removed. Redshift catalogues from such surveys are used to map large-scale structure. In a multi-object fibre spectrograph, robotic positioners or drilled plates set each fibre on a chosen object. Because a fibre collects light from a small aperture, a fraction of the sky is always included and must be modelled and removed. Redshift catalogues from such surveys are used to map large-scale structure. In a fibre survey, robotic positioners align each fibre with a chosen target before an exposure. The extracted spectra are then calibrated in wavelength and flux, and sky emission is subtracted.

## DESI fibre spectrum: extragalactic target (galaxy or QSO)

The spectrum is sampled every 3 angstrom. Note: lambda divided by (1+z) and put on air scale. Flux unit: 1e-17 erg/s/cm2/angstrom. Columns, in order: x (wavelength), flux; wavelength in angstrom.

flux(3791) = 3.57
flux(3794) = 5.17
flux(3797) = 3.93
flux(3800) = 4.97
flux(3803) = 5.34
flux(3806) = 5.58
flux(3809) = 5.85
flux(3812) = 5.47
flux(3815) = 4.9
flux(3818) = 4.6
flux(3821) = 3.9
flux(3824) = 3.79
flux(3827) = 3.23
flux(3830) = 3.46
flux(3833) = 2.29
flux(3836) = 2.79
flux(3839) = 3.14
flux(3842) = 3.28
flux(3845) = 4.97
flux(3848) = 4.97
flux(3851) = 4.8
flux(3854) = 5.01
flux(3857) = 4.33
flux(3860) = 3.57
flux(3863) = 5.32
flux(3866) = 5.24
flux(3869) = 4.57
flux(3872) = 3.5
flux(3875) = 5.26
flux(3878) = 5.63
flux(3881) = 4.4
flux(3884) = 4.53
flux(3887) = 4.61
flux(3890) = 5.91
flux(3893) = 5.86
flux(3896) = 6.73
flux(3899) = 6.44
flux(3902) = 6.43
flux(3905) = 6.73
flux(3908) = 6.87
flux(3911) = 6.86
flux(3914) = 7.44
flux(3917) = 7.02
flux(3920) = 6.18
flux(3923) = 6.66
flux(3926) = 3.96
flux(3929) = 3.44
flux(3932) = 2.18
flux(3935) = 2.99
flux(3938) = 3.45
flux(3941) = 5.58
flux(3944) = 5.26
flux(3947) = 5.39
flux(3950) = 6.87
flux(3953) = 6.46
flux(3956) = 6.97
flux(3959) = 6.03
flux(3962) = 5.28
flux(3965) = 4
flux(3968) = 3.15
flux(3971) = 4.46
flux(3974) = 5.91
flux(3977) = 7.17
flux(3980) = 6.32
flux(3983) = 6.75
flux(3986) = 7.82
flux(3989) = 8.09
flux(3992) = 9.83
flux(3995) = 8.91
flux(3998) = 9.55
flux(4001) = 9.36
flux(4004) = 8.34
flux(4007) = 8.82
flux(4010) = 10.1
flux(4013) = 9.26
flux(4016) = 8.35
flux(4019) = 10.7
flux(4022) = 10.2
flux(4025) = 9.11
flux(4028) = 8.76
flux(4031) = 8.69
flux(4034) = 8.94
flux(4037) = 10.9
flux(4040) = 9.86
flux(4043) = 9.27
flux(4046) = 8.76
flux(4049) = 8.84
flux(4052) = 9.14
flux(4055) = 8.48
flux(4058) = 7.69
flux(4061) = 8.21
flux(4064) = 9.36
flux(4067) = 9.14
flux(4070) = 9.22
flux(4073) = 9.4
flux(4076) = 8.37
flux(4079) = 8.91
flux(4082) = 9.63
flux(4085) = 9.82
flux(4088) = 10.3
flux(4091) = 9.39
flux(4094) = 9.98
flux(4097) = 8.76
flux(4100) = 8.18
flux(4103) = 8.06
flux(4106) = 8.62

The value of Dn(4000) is 1.89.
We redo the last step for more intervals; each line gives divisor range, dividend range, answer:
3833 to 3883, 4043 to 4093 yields 2.31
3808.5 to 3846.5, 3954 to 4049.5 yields 2.25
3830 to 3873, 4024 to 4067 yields 2.41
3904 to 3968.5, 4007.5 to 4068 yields 1.78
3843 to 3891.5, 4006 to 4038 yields 2.14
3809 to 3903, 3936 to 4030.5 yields 1.69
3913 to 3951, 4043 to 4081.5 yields 1.87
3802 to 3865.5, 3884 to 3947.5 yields 1.33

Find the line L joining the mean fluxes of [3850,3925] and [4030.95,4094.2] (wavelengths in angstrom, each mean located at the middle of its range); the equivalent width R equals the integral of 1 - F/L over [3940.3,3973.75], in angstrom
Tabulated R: 7.5 angstrom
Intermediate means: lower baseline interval 5.59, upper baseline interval 9.19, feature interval 5.42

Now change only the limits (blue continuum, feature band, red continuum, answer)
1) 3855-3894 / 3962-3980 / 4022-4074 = 5.3 angstrom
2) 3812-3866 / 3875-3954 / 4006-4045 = 8.4 angstrom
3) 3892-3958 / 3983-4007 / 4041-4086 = -4.4 angstrom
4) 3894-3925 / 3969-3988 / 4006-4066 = 4.0 angstrom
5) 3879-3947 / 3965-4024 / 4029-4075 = -2.6 angstrom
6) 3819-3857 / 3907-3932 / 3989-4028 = 2.3 angstrom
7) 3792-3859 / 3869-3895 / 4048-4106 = 2.0 angstrom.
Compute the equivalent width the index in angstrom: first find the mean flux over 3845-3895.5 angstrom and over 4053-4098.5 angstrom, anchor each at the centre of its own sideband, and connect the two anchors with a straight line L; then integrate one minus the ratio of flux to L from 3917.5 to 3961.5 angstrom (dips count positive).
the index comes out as 8.2 angstrom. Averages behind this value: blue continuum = 4.89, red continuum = 9.11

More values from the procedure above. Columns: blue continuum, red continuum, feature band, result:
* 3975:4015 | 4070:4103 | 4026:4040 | -1.0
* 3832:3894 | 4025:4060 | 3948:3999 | 4.7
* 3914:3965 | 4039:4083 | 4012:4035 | -4.3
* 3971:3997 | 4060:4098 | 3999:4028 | -4.7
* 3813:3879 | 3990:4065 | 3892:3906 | -2.0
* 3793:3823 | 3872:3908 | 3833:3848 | 4.8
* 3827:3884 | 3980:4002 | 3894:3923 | -4.2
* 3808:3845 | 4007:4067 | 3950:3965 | 2.4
